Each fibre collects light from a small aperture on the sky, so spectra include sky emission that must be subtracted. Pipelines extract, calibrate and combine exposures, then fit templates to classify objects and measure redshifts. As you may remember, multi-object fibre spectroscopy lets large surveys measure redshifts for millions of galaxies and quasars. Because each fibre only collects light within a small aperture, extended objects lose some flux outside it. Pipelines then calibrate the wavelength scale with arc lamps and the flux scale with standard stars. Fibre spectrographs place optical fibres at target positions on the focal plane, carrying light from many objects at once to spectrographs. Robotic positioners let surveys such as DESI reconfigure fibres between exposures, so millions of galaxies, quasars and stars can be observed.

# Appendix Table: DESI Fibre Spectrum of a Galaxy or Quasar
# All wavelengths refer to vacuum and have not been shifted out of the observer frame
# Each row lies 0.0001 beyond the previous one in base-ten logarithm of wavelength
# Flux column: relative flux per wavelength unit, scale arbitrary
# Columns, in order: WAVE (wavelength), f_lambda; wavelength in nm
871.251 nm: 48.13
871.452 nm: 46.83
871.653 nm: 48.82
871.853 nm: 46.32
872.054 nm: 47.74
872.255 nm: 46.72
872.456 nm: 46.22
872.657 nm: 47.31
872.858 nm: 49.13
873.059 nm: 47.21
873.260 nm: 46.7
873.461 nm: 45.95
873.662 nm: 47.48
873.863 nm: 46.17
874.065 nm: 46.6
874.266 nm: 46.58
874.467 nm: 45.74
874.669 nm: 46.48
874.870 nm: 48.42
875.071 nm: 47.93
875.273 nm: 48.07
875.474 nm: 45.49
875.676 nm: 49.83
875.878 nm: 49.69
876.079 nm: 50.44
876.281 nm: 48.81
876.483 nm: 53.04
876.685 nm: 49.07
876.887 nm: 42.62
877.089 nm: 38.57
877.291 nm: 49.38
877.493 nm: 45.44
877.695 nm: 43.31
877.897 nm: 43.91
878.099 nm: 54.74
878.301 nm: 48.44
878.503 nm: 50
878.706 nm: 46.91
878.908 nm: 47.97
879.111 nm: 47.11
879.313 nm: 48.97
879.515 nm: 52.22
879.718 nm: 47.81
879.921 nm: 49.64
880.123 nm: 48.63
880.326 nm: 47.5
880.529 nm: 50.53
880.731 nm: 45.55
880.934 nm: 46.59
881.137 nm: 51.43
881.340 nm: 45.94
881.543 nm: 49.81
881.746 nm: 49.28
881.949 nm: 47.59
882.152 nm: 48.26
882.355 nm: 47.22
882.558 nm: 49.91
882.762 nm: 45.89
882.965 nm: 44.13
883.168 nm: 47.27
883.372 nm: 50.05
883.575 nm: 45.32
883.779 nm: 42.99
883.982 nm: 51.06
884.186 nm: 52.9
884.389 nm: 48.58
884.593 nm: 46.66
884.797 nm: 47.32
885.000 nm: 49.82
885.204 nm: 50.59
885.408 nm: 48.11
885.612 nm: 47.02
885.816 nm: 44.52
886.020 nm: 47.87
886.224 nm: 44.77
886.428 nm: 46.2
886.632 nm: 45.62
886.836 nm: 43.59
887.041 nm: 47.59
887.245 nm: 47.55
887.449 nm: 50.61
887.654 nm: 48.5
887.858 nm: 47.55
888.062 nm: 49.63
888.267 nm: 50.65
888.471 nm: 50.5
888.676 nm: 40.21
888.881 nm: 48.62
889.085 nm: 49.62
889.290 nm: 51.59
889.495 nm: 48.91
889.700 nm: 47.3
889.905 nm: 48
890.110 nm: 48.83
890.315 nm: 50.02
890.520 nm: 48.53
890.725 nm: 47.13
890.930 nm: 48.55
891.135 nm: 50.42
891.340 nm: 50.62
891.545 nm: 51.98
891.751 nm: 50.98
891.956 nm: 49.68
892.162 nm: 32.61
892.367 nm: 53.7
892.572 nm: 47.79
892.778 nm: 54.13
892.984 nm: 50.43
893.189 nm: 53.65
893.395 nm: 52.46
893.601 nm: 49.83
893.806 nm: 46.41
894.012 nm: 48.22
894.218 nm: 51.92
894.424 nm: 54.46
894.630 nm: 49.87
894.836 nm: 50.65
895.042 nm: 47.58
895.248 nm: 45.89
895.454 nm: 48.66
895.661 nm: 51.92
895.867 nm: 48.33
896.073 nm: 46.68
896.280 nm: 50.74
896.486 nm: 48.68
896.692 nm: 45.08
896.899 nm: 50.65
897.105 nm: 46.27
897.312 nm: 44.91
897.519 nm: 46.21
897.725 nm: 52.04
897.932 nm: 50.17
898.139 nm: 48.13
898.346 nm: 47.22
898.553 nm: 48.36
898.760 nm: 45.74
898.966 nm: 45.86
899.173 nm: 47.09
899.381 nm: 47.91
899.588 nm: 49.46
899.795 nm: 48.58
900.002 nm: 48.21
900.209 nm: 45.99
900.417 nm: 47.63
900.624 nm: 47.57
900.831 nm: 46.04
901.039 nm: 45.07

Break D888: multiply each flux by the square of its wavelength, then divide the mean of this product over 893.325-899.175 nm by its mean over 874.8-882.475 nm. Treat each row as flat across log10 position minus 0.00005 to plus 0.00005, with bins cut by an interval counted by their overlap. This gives 1.1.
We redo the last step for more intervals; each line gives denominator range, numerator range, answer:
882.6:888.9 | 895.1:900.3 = 1.04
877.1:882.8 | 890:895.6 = 1.06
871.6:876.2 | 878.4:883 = 1.03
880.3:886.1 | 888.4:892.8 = 1.03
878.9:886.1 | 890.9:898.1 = 1.05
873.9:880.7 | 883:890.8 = 1.02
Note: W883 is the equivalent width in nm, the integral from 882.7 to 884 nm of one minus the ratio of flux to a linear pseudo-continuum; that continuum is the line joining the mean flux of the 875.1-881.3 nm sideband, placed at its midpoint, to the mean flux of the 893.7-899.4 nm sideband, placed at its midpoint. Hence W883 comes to 0.05 nm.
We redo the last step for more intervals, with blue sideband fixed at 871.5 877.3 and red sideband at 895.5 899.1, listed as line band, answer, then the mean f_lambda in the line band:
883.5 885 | -0.01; 48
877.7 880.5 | -0.07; 48.6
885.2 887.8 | 0.04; 47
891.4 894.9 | -0.15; 49.9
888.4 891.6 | -0.06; 48.7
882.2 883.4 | 0.01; 47.3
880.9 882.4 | -0.03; 48.4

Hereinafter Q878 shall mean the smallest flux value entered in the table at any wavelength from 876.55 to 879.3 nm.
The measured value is 38.57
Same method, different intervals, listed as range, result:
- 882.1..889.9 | 40.21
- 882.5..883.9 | 42.99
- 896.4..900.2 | 44.91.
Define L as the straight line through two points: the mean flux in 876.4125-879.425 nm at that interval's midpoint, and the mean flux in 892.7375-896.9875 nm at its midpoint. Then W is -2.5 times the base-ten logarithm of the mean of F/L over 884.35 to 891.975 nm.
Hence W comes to 0.01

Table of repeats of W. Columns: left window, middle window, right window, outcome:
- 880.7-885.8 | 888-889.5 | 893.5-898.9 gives -0.01 mag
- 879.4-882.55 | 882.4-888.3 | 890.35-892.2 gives 0.02 mag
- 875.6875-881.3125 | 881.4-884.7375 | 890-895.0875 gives 0.02 mag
